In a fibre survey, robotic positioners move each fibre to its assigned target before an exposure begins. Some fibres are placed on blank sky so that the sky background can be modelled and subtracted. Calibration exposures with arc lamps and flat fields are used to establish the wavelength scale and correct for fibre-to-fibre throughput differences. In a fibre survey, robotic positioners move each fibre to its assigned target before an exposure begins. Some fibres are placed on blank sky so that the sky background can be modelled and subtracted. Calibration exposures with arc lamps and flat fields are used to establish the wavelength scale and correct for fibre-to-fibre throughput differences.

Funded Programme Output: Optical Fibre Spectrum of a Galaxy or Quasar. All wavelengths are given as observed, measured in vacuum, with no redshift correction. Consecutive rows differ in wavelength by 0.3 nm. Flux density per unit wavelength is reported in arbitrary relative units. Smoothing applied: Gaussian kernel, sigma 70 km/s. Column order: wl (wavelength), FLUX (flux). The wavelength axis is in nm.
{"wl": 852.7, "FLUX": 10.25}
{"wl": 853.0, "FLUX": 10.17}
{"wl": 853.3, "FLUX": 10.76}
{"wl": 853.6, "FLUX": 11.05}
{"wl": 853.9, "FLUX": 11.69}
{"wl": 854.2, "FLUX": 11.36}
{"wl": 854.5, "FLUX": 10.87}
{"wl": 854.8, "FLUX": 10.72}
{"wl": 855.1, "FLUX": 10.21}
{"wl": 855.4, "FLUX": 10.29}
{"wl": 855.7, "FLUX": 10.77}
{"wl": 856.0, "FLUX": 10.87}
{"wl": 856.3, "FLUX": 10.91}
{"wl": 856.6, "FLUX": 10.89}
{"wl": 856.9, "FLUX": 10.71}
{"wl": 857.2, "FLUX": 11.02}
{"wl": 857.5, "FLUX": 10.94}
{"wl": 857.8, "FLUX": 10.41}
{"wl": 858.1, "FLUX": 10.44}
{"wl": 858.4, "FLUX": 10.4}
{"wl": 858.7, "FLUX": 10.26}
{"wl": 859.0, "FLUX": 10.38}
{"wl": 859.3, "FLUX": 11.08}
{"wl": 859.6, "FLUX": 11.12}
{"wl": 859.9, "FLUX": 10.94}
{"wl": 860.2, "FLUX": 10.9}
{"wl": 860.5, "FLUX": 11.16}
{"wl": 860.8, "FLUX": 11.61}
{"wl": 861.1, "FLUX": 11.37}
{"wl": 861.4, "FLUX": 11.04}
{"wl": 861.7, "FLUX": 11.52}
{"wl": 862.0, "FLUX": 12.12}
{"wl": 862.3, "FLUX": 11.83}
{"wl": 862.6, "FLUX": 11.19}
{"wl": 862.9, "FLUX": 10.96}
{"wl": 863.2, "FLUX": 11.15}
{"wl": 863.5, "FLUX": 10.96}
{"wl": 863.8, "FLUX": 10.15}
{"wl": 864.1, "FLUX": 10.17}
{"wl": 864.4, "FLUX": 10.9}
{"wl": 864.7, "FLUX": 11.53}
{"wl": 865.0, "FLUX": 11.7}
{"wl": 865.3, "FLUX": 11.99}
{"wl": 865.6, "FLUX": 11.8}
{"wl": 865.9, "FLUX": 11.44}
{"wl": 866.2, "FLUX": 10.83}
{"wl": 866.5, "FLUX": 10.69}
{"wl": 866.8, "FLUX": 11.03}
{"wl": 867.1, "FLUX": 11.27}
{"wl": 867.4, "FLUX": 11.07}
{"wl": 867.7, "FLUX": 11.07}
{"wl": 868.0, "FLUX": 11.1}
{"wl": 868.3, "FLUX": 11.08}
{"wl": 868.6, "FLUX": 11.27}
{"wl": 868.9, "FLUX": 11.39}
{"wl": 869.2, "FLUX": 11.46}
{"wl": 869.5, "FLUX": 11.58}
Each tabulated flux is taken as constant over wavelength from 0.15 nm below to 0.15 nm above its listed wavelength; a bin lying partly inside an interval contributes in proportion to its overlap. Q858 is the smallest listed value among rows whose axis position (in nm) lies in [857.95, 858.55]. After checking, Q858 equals 10.4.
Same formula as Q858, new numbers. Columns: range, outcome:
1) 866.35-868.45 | 10.69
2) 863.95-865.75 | 10.17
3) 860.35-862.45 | 11.04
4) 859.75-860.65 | 10.9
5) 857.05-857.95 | 10.41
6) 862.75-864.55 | 10.15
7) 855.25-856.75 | 10.29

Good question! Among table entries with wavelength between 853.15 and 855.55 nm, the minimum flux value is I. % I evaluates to 10.21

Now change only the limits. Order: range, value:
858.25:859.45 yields 10.26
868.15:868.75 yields 11.08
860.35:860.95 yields 11.16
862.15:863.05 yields 10.96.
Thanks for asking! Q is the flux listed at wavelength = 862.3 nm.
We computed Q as 11.83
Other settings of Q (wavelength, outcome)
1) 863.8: 10.15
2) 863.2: 11.15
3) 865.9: 11.44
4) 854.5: 10.87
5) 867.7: 11.07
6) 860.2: 10.9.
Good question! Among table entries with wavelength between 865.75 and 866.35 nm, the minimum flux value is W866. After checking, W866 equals 10.83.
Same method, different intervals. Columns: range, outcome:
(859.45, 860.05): 10.94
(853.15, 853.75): 10.76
